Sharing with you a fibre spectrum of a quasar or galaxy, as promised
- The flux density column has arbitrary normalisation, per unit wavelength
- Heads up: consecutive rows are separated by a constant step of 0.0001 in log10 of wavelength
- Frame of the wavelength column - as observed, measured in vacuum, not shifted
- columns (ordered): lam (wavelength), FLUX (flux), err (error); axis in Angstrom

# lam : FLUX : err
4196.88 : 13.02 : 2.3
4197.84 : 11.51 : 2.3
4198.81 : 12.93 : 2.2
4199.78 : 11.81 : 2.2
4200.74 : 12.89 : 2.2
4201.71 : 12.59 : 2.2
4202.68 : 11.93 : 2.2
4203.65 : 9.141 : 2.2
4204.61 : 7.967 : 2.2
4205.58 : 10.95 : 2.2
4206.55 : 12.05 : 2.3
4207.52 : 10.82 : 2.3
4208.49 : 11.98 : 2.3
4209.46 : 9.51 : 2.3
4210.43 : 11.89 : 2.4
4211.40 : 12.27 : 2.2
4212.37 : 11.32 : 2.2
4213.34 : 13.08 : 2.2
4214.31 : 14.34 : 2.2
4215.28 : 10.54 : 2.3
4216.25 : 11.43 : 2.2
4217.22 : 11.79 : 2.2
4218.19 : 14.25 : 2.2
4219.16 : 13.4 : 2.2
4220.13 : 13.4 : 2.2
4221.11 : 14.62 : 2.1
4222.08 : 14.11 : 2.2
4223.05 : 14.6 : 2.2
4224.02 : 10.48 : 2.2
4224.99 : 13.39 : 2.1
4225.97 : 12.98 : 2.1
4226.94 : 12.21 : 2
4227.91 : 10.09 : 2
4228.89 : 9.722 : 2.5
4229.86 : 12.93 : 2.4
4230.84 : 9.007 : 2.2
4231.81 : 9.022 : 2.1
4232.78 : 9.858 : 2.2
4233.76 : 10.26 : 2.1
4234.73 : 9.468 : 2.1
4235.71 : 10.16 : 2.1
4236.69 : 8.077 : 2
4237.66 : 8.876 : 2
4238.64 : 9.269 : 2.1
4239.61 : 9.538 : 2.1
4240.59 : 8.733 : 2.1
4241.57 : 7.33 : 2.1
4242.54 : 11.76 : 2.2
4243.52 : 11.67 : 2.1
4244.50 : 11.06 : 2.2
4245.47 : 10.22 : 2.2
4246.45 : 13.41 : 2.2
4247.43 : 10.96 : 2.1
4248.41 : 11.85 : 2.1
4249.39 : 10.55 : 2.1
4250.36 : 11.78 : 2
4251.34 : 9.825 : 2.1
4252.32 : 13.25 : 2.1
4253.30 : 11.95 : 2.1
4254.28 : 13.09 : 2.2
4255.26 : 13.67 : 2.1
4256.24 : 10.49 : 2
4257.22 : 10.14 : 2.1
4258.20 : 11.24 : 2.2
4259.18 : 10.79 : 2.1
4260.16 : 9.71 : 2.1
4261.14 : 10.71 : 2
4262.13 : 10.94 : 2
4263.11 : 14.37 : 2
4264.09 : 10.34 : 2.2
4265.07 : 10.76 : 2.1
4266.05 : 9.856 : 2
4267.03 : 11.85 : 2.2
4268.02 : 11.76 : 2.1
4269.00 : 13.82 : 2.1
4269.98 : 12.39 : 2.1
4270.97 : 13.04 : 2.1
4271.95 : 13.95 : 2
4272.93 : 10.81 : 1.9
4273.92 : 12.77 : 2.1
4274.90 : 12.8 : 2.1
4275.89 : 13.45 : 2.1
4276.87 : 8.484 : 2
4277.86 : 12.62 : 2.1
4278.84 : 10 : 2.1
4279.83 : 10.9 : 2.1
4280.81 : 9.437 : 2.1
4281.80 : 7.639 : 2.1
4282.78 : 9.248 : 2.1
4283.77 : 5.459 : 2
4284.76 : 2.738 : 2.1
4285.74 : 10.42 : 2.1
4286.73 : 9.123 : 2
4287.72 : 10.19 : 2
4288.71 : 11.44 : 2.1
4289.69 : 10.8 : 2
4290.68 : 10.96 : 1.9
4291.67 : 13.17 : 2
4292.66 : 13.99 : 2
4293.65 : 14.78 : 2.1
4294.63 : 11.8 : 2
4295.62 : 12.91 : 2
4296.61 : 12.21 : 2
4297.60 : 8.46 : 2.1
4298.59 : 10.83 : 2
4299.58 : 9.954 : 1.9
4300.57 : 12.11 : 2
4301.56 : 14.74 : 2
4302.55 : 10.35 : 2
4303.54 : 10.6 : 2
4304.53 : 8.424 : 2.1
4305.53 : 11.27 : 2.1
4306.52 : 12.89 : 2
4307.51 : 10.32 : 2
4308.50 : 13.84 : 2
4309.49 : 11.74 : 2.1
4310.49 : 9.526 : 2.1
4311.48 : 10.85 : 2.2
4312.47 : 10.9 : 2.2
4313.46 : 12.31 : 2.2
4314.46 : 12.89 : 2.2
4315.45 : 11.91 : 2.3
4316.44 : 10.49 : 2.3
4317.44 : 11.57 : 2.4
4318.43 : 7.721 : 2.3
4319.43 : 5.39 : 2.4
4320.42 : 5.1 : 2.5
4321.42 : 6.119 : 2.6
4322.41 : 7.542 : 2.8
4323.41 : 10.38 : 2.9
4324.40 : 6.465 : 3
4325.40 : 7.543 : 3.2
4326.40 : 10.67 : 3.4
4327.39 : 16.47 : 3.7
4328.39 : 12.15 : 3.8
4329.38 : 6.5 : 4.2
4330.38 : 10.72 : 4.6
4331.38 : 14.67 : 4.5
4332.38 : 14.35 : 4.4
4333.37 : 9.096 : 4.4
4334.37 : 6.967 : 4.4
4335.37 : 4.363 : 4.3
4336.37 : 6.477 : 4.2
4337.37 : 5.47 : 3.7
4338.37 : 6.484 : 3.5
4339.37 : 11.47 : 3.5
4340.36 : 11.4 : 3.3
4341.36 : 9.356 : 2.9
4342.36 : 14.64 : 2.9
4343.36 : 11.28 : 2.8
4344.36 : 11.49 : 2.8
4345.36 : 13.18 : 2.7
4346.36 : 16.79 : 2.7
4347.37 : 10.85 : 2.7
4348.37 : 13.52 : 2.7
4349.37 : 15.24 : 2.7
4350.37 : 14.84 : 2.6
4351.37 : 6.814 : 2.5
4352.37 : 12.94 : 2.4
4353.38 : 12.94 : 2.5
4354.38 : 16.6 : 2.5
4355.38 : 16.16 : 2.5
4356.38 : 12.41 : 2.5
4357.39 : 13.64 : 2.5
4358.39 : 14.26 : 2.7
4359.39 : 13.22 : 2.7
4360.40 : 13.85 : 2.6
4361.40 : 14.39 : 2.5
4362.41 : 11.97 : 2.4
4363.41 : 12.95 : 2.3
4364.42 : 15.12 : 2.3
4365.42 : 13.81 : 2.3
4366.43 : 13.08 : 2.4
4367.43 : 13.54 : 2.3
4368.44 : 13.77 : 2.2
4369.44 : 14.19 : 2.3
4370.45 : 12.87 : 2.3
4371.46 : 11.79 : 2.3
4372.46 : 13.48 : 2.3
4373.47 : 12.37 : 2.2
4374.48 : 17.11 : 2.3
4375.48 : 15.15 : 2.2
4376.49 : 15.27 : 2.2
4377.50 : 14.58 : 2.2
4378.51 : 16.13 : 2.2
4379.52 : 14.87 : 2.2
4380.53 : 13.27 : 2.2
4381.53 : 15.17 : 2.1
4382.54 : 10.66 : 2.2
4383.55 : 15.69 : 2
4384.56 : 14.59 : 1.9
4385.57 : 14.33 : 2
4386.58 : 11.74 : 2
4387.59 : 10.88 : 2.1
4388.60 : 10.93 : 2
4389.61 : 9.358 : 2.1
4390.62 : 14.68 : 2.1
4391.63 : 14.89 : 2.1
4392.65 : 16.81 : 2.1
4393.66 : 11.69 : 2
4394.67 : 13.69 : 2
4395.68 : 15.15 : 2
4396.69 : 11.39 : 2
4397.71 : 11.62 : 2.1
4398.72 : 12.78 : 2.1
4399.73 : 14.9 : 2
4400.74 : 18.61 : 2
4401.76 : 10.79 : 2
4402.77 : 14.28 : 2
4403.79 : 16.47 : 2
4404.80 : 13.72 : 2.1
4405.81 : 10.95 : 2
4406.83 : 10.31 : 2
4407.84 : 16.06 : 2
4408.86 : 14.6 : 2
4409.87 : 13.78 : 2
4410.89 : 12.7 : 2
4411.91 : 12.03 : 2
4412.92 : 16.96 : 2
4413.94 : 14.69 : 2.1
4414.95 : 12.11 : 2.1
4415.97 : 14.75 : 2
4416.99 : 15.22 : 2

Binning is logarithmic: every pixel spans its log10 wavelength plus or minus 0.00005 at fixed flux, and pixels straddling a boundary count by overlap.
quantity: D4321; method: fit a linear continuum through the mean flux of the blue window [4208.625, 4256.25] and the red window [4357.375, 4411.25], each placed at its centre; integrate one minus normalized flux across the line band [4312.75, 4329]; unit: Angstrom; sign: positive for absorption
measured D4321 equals 3.9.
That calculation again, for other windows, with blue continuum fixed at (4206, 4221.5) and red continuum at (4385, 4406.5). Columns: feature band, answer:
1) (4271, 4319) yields 6.6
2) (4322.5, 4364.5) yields 4.6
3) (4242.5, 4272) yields 2.1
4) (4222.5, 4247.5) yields 3.6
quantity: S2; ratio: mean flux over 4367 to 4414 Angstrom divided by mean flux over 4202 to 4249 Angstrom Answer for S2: 1.22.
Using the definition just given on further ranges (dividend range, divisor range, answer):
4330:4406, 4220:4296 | 1.17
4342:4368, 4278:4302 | 1.27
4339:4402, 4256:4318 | 1.21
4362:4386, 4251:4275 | 1.19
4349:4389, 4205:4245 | 1.21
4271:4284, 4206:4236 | 0.91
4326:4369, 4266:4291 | 1.14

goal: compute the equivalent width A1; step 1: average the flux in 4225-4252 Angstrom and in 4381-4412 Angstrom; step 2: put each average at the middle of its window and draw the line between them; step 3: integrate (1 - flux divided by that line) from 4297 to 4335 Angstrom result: 5.0 Angstrom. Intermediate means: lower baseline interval 10.5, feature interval 10.3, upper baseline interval 13.4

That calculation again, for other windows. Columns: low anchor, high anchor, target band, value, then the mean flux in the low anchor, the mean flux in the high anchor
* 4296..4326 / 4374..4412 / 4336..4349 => 0.59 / 10.2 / 13.7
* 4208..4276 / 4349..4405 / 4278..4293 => 3.05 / 11.5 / 13.7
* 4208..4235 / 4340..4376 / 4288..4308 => 1.77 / 11.9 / 13.4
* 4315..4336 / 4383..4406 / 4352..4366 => -3.13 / 9.32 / 13.5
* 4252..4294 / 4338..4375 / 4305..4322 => 2.53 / 11.1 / 13.1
